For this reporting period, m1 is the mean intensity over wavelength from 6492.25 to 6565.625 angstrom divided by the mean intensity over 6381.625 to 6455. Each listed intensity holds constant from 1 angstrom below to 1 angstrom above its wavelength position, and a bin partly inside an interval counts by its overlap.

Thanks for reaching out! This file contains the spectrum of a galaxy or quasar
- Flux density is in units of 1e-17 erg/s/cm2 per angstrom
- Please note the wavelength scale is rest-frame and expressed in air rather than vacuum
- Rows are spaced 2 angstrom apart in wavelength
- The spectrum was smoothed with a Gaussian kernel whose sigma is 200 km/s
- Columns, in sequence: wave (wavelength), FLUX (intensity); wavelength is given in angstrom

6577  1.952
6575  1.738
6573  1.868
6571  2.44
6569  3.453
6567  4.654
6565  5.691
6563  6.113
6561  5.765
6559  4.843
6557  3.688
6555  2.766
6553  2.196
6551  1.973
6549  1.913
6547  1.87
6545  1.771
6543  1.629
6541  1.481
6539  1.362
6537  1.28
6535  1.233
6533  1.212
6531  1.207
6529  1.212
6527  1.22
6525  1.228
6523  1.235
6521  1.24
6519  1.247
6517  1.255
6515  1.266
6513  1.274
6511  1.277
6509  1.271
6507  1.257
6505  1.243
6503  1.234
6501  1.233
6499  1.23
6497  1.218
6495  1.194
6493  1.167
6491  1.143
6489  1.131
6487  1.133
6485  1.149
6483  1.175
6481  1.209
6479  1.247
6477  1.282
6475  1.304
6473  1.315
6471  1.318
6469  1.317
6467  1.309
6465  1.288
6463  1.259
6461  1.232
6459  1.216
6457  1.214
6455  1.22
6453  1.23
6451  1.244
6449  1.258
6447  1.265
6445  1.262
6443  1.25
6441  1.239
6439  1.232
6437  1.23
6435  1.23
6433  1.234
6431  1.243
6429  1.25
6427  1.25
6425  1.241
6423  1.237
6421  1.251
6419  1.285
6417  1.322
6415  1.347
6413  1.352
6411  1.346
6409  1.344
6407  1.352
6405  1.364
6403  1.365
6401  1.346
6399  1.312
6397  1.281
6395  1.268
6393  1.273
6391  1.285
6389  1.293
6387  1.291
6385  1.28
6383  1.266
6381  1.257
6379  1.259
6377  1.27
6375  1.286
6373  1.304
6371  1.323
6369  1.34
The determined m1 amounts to 1.50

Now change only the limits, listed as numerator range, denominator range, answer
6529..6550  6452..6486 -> 1.18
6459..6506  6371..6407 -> 0.95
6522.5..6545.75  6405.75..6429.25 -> 1.03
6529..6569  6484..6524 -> 2.25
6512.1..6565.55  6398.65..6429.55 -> 1.65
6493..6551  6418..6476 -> 1.07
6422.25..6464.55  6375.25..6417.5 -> 0.95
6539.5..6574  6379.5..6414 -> 2.41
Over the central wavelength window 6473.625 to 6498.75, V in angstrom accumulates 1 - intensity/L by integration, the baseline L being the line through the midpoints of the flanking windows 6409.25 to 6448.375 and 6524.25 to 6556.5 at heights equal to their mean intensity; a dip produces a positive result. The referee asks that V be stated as 4.4 angstrom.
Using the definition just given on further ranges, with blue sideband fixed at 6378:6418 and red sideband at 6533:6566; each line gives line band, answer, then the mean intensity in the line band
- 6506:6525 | 9.3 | 1.26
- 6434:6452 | 5.2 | 1.25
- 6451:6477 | 9.2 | 1.27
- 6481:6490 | 4.2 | 1.15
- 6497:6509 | 5.6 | 1.24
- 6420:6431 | 2.3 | 1.25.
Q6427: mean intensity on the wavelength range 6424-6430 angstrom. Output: 1.25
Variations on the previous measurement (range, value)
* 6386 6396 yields 1.28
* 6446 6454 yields 1.25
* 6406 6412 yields 1.35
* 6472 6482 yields 1.27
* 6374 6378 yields 1.28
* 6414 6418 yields 1.33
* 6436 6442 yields 1.23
